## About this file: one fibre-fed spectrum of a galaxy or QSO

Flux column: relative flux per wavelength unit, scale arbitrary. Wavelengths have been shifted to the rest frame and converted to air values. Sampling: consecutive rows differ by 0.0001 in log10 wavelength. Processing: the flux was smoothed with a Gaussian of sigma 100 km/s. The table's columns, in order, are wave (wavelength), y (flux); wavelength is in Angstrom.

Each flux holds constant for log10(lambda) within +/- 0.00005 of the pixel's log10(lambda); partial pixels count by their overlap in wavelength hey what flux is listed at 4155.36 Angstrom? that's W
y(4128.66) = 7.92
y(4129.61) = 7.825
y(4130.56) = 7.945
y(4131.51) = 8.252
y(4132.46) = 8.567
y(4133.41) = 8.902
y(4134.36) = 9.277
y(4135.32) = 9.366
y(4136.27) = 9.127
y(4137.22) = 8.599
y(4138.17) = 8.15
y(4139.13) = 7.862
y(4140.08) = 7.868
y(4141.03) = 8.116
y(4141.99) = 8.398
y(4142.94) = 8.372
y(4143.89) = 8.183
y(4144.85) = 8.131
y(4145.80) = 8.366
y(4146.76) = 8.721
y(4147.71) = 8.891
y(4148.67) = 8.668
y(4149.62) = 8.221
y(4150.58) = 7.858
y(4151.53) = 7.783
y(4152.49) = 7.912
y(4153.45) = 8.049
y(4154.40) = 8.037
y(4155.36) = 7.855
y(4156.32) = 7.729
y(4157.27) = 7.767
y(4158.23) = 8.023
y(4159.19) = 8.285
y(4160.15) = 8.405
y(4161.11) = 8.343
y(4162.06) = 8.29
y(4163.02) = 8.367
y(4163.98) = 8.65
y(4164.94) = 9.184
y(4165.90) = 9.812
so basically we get 7.855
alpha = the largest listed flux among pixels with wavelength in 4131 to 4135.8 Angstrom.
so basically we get 9.366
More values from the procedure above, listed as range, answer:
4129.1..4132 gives 8.252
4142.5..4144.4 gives 8.372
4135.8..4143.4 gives 9.127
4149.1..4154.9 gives 8.221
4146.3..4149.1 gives 8.891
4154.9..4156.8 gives 7.855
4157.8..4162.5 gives 8.405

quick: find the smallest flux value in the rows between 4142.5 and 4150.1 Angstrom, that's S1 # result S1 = 8.131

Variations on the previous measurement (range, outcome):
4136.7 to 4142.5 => 7.862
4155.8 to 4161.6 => 7.729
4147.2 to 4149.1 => 8.668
